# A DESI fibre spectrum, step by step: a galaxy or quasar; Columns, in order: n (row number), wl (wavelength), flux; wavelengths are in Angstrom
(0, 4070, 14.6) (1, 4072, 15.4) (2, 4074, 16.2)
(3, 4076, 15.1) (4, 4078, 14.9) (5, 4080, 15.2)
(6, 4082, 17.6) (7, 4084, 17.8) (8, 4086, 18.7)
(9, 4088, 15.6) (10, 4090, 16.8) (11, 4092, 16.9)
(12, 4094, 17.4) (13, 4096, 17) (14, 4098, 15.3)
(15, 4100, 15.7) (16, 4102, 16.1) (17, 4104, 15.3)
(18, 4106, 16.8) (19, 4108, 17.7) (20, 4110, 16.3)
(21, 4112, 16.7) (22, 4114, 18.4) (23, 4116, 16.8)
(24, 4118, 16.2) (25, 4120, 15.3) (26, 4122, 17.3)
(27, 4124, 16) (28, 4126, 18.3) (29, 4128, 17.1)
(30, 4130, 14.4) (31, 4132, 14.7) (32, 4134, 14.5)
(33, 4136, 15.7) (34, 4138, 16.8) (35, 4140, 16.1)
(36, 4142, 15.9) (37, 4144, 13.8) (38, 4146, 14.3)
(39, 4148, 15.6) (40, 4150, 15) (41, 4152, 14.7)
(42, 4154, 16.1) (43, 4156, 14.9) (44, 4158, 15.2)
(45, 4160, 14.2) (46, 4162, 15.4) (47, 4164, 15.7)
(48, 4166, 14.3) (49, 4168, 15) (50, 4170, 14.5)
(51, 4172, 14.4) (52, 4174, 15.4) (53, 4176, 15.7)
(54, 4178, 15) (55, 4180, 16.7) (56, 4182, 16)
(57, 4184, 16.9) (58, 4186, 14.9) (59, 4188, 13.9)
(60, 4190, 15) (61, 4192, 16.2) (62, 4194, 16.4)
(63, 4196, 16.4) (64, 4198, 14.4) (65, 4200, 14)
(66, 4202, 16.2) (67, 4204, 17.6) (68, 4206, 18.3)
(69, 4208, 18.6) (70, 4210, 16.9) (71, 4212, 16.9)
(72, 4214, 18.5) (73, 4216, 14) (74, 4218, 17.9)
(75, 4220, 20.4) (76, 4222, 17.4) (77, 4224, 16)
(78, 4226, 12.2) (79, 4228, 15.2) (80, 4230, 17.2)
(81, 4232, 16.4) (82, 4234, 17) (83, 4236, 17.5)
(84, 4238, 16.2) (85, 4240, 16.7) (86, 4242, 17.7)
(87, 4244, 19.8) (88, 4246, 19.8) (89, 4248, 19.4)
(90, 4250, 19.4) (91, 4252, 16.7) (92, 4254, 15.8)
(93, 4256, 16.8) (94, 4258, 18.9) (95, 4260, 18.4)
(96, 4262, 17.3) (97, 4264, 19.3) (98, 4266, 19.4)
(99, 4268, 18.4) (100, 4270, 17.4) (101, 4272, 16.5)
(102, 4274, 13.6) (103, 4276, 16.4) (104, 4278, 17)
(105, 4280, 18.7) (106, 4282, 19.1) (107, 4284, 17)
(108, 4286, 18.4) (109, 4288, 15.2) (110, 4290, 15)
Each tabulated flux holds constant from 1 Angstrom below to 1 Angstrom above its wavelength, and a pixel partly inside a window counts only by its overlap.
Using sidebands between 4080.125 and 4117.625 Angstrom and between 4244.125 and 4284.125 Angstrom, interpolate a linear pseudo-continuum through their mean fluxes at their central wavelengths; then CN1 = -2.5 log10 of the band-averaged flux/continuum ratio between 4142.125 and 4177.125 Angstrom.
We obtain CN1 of 0.15 mag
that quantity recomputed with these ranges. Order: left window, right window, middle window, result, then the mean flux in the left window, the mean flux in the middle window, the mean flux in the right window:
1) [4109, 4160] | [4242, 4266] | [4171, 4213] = 0.07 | 15.8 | 16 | 18.3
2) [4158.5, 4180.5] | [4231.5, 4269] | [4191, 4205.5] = 0.01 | 15.1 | 16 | 18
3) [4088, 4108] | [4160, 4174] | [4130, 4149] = 0.02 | 16.4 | 15.2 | 14.9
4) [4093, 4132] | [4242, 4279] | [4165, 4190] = 0.12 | 16.5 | 15.2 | 17.8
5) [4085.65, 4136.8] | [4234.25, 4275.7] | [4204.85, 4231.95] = 0.03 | 16.4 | 16.9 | 17.7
